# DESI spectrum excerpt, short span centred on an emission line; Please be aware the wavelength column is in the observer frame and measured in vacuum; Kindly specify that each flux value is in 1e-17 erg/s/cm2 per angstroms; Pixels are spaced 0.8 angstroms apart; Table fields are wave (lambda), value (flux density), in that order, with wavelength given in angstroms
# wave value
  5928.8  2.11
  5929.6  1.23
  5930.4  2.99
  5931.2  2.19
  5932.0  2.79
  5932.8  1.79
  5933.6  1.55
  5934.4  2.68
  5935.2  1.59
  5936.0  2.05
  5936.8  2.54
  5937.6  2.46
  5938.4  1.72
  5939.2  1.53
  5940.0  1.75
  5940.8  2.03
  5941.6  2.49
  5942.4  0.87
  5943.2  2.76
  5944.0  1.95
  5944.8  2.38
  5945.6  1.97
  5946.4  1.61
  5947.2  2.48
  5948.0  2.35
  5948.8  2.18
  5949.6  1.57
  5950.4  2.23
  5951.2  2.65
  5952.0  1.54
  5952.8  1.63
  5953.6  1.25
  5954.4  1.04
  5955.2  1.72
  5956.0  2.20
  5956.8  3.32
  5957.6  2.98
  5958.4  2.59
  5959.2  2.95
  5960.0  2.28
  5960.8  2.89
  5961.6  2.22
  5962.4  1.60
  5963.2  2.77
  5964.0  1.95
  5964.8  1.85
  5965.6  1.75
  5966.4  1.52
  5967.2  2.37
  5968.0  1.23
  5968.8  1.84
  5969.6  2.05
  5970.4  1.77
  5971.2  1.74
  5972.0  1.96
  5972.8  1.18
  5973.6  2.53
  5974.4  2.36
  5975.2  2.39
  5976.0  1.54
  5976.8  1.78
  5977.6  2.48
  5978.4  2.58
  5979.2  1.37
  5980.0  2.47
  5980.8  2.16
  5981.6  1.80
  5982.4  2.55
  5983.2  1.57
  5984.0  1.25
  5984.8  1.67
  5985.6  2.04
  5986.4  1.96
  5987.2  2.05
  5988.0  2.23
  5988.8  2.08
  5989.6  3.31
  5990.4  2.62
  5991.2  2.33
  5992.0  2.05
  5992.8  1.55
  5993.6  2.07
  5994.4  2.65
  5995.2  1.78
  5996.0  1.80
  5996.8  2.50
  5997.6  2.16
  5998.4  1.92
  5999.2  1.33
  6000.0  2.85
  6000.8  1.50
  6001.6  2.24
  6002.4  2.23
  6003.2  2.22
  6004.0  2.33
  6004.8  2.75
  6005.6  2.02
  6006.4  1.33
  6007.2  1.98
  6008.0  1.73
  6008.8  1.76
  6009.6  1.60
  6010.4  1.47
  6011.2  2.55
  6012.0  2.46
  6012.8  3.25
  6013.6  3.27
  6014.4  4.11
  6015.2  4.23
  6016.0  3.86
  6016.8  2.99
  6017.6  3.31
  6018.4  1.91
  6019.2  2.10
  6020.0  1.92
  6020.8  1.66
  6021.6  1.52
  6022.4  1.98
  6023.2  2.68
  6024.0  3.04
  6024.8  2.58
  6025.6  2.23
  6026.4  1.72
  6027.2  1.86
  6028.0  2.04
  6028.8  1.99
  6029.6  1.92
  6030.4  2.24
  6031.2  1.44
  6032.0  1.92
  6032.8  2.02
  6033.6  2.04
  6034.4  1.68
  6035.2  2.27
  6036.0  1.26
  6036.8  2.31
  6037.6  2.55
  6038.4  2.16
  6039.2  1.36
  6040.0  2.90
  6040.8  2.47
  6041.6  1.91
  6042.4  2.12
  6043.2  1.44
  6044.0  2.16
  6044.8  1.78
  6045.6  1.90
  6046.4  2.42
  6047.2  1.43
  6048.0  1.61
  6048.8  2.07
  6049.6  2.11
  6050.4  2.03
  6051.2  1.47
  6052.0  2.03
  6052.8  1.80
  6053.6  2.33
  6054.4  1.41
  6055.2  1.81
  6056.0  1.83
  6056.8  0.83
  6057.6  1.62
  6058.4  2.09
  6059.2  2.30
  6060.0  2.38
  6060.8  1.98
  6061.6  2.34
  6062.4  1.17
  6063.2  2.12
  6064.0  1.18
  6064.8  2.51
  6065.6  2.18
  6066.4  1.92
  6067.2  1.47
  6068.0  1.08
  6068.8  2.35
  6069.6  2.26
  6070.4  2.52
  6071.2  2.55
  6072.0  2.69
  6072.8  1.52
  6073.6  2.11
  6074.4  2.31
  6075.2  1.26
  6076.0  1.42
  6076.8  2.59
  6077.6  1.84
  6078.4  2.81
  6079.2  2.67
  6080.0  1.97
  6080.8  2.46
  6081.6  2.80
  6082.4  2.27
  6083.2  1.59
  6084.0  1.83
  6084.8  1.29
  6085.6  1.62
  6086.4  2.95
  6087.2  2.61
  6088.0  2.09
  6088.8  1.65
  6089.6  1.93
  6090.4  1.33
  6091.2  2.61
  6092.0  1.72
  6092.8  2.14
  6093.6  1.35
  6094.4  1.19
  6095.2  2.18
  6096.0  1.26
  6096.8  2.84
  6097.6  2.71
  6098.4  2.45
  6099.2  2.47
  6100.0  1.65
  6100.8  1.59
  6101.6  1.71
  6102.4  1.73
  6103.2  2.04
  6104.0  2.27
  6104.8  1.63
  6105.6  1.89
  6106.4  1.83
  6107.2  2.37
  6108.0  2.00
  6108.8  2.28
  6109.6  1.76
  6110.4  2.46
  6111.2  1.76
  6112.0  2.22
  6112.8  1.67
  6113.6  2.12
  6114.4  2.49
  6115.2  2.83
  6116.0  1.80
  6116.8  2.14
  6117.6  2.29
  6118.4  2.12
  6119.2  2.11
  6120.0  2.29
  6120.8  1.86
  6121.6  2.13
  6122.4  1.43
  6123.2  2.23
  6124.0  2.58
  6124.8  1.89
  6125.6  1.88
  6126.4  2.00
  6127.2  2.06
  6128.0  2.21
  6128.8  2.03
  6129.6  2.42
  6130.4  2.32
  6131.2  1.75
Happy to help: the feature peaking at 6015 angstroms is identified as [O III]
